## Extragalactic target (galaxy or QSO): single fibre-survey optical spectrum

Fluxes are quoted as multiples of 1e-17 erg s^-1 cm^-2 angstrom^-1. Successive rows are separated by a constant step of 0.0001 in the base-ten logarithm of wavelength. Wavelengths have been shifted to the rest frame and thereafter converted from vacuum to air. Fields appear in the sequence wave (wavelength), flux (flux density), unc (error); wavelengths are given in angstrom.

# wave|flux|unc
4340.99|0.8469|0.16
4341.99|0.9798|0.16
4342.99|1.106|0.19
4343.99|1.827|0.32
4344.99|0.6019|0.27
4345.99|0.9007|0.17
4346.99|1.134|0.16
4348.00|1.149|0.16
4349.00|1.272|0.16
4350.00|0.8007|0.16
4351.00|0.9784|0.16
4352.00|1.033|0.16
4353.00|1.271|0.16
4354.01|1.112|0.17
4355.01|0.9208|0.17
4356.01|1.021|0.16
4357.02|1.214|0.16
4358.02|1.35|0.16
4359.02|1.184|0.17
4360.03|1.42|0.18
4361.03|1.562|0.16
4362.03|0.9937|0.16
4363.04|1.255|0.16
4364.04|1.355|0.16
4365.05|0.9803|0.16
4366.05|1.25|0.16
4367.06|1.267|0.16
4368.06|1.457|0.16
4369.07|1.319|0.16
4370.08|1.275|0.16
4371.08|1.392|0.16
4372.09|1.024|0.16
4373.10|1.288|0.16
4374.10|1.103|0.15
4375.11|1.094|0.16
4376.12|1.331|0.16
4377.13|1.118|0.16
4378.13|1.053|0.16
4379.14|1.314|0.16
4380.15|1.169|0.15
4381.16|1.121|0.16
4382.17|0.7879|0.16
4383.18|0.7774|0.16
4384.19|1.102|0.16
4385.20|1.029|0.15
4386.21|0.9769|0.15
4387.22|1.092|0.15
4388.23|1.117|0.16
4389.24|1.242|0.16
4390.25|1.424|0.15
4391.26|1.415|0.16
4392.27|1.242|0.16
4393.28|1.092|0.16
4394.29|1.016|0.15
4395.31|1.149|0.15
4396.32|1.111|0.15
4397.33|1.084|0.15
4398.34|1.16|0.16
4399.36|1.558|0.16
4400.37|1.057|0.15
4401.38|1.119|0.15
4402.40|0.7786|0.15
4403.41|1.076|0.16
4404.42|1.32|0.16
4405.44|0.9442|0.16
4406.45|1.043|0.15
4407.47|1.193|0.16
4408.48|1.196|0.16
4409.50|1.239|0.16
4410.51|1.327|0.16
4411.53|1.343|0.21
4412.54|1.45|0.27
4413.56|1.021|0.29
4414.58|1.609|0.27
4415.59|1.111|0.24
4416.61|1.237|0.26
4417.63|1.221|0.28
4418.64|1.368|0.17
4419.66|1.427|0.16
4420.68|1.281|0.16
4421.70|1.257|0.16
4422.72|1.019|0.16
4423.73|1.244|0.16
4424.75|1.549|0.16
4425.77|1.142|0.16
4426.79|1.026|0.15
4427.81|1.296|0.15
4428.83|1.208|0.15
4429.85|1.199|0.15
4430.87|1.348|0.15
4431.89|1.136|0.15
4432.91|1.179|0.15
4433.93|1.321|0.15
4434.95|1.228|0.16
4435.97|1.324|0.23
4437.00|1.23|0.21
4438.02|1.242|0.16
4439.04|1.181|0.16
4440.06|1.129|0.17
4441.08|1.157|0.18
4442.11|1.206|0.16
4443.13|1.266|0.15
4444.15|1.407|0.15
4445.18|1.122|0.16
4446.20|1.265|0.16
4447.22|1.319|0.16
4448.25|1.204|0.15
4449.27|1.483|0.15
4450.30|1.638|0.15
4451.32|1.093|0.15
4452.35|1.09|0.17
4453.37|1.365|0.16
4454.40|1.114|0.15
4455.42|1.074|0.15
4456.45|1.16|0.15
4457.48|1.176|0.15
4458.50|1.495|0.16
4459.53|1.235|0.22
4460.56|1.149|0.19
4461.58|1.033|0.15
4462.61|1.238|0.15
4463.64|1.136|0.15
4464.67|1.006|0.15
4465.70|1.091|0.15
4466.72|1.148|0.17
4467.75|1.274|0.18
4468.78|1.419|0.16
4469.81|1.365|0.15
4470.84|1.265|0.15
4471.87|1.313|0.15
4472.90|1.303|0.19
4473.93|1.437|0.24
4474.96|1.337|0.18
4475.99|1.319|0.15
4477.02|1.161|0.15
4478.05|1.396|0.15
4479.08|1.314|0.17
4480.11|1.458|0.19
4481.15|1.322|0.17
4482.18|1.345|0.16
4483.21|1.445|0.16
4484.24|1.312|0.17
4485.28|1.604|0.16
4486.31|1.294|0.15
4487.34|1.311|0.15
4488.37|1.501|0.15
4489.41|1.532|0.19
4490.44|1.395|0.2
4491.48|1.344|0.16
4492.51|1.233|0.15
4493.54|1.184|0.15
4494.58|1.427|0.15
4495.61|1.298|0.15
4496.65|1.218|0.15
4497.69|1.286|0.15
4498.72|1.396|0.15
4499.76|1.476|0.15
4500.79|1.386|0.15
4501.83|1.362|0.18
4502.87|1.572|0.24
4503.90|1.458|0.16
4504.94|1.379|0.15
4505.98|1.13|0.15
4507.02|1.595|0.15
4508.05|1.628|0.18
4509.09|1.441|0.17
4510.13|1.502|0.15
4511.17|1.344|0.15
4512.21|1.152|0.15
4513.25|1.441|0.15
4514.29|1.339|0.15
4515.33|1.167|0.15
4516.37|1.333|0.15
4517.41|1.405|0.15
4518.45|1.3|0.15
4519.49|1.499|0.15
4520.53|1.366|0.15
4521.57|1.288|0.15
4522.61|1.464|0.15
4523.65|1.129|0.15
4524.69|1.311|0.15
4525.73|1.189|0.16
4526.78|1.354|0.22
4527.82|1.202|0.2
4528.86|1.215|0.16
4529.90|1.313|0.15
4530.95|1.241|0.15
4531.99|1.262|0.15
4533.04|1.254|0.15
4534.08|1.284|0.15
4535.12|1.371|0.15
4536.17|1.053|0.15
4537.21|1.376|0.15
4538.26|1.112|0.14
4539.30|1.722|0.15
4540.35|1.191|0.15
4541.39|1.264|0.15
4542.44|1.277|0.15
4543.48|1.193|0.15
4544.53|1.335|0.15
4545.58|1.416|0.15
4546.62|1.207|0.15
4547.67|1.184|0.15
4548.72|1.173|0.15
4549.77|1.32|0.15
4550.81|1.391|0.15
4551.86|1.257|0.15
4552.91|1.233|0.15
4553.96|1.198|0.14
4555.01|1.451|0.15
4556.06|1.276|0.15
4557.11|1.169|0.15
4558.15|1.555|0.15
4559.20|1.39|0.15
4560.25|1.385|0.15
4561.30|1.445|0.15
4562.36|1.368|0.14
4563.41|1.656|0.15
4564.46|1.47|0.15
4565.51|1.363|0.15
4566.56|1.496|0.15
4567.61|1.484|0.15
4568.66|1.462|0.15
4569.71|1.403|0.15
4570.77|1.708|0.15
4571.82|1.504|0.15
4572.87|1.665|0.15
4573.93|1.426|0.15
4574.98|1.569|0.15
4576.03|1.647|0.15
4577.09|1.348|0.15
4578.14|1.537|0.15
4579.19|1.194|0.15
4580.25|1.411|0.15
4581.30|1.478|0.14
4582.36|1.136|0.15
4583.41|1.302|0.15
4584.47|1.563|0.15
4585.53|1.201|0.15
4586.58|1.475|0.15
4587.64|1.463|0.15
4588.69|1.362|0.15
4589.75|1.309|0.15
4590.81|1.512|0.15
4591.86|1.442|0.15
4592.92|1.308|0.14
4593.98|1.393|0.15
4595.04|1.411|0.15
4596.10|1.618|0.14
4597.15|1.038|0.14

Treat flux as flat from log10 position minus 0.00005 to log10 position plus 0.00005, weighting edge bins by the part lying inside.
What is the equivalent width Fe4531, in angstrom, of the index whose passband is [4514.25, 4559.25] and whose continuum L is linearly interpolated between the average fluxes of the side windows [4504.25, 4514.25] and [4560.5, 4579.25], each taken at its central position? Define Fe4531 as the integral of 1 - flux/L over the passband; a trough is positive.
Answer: 4.6 angstrom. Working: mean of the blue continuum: 1.4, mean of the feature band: 1.29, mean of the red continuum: 1.49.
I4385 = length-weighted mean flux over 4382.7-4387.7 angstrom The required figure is 0.996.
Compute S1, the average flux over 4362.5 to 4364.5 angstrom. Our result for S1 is 1.3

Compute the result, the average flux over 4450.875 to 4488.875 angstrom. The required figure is 1.27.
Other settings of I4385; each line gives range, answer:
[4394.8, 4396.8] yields 1.13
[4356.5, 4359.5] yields 1.25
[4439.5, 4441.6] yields 1.14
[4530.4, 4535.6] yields 1.28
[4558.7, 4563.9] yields 1.45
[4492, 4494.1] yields 1.21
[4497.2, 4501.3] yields 1.39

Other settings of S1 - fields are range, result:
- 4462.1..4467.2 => 1.12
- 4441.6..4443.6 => 1.24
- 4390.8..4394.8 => 1.19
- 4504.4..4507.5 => 1.36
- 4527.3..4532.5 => 1.25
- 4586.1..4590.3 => 1.4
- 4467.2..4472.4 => 1.32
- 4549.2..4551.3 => 1.35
